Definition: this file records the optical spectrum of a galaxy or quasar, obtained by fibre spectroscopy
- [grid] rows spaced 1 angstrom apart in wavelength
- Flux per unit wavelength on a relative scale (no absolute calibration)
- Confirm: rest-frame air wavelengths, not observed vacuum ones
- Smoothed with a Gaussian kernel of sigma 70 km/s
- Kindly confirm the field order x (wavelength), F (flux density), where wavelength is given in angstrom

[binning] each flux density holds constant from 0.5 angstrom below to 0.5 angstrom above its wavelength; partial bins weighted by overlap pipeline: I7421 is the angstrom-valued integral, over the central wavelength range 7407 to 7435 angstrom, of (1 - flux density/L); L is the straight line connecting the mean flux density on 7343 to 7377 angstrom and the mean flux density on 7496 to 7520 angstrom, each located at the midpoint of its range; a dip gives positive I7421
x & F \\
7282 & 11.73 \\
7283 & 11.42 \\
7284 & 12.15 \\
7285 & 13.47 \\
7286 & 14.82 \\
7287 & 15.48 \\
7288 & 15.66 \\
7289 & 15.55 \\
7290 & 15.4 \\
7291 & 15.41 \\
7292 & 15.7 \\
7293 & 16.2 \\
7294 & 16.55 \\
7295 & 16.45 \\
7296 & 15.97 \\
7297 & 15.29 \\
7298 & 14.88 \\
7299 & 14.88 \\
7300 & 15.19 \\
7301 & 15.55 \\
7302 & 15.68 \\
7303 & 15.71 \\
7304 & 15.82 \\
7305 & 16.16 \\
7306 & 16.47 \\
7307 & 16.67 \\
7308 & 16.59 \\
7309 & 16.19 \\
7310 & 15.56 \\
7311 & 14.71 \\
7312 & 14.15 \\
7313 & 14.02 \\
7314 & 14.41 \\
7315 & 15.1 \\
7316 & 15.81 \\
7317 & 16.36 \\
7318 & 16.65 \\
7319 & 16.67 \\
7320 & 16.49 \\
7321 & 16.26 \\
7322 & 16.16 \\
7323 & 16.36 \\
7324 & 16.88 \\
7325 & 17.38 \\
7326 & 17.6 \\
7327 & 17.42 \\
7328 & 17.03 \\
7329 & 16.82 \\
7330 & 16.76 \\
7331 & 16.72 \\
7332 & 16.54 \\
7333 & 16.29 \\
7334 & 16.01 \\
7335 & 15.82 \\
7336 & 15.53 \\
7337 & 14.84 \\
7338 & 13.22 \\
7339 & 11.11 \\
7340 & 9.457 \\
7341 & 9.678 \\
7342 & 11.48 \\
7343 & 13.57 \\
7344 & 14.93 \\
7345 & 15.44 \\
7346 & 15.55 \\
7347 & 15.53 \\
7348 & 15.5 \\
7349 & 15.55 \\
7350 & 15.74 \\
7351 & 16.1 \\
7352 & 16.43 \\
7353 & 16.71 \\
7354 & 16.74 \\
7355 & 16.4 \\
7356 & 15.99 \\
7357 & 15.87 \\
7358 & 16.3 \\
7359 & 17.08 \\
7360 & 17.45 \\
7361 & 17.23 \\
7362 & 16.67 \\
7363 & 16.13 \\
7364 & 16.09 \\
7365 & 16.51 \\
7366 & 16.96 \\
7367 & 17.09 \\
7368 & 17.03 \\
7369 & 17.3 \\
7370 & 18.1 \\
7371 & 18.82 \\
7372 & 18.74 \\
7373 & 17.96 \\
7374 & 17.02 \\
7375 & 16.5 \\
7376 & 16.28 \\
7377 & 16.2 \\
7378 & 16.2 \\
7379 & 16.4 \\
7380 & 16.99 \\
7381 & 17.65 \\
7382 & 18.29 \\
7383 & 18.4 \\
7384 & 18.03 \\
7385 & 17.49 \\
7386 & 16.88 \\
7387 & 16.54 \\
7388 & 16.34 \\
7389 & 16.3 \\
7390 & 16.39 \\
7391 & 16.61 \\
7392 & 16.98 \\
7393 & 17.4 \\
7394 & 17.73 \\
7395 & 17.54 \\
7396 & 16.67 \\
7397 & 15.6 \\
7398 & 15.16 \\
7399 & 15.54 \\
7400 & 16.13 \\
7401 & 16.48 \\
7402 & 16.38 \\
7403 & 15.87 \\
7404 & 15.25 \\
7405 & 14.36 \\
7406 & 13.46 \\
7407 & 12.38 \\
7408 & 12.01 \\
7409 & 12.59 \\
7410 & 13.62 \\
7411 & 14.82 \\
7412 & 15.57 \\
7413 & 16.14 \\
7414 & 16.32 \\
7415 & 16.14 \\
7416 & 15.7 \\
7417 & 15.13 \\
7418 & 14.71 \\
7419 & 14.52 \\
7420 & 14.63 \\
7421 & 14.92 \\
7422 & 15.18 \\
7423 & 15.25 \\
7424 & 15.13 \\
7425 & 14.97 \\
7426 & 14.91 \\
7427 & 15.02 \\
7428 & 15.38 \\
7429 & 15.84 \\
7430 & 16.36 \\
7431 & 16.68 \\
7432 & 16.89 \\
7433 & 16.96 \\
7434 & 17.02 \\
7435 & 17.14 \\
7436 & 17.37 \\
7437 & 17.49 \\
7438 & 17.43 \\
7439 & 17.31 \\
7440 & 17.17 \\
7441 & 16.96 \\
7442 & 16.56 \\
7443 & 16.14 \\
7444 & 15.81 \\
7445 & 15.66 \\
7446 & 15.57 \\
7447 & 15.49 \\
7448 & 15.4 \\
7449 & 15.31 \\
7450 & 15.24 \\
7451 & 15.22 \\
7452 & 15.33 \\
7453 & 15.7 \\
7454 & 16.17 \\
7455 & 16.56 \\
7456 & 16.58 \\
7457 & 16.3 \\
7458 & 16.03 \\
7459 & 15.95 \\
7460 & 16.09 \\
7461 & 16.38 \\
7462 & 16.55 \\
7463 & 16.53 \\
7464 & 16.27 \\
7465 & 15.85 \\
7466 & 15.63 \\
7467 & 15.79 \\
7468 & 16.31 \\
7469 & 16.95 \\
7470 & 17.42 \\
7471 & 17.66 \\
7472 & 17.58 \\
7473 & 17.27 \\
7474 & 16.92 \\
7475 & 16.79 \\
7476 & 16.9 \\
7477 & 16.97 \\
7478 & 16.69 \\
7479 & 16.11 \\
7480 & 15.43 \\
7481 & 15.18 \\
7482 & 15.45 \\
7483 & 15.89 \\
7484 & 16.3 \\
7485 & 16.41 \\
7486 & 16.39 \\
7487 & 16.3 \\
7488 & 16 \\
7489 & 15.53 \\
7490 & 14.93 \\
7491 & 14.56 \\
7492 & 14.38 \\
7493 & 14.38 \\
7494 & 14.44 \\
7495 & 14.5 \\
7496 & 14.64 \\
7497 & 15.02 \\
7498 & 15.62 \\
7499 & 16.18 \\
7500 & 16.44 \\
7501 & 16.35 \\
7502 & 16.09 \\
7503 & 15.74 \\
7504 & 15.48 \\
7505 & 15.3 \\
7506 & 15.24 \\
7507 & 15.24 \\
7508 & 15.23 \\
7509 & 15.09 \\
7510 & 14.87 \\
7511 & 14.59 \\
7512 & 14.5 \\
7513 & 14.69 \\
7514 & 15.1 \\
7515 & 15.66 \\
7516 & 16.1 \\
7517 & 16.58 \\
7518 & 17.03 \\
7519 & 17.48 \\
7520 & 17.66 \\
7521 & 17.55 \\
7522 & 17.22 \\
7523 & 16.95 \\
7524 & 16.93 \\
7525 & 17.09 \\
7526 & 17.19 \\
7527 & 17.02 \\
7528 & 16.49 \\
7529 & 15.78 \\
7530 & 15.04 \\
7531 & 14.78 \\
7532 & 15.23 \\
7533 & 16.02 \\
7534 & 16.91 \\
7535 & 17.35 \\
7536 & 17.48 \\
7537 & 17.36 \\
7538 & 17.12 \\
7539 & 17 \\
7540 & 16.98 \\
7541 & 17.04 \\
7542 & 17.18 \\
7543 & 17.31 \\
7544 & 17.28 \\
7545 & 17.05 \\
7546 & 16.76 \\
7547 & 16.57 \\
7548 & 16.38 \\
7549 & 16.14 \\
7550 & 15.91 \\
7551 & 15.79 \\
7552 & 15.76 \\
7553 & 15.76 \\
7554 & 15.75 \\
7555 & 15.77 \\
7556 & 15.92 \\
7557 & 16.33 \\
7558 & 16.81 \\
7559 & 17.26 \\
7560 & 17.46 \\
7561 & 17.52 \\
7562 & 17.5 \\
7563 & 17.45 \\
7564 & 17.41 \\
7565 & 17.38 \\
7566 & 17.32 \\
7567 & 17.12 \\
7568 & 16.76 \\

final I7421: 1.6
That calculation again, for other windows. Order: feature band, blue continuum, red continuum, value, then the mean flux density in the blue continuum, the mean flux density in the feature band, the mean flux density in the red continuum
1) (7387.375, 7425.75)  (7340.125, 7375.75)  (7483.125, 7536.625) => 1.5 angstrom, 16.1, 15.4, 15.9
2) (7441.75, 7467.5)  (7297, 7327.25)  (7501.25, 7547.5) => 0.4 angstrom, 15.9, 15.9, 16.3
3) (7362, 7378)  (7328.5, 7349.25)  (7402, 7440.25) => -2.3 angstrom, 14.6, 17.1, 15.5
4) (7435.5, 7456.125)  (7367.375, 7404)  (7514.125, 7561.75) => 0.7 angstrom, 16.9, 16.2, 16.6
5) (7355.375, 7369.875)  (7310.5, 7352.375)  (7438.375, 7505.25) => -1.2 angstrom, 15.3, 16.7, 16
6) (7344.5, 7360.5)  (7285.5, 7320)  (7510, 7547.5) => -0.3 angstrom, 15.7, 16.1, 16.5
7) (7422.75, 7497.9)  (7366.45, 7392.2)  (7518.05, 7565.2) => 3.9 angstrom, 17.2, 16.1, 16.7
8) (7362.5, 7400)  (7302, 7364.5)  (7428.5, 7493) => -2.5 angstrom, 15.7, 17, 16.3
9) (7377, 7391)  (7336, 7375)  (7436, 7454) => -1.0 angstrom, 15.8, 17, 16.1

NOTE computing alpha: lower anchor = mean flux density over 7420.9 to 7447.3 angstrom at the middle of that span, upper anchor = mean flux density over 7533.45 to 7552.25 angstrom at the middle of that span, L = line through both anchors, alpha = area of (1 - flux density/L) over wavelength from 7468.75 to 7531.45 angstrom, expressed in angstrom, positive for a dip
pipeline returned 2.2 angstrom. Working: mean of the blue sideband 16.2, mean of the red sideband 16.8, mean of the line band 16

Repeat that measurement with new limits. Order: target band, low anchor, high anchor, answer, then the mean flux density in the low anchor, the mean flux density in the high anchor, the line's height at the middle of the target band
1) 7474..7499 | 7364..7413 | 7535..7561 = 1.3 angstrom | 16.3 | 16.7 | 16.5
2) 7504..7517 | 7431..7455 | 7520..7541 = 1.1 angstrom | 16.3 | 16.7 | 16.6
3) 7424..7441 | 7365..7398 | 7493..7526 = 0.1 angstrom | 17.1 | 15.8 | 16.6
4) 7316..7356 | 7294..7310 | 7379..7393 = 2.0 angstrom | 15.8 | 17.1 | 16.4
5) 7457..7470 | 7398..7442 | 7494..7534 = -0.4 angstrom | 15.6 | 15.9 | 15.7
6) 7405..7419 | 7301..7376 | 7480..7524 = 1.2 angstrom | 15.9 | 15.7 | 15.8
